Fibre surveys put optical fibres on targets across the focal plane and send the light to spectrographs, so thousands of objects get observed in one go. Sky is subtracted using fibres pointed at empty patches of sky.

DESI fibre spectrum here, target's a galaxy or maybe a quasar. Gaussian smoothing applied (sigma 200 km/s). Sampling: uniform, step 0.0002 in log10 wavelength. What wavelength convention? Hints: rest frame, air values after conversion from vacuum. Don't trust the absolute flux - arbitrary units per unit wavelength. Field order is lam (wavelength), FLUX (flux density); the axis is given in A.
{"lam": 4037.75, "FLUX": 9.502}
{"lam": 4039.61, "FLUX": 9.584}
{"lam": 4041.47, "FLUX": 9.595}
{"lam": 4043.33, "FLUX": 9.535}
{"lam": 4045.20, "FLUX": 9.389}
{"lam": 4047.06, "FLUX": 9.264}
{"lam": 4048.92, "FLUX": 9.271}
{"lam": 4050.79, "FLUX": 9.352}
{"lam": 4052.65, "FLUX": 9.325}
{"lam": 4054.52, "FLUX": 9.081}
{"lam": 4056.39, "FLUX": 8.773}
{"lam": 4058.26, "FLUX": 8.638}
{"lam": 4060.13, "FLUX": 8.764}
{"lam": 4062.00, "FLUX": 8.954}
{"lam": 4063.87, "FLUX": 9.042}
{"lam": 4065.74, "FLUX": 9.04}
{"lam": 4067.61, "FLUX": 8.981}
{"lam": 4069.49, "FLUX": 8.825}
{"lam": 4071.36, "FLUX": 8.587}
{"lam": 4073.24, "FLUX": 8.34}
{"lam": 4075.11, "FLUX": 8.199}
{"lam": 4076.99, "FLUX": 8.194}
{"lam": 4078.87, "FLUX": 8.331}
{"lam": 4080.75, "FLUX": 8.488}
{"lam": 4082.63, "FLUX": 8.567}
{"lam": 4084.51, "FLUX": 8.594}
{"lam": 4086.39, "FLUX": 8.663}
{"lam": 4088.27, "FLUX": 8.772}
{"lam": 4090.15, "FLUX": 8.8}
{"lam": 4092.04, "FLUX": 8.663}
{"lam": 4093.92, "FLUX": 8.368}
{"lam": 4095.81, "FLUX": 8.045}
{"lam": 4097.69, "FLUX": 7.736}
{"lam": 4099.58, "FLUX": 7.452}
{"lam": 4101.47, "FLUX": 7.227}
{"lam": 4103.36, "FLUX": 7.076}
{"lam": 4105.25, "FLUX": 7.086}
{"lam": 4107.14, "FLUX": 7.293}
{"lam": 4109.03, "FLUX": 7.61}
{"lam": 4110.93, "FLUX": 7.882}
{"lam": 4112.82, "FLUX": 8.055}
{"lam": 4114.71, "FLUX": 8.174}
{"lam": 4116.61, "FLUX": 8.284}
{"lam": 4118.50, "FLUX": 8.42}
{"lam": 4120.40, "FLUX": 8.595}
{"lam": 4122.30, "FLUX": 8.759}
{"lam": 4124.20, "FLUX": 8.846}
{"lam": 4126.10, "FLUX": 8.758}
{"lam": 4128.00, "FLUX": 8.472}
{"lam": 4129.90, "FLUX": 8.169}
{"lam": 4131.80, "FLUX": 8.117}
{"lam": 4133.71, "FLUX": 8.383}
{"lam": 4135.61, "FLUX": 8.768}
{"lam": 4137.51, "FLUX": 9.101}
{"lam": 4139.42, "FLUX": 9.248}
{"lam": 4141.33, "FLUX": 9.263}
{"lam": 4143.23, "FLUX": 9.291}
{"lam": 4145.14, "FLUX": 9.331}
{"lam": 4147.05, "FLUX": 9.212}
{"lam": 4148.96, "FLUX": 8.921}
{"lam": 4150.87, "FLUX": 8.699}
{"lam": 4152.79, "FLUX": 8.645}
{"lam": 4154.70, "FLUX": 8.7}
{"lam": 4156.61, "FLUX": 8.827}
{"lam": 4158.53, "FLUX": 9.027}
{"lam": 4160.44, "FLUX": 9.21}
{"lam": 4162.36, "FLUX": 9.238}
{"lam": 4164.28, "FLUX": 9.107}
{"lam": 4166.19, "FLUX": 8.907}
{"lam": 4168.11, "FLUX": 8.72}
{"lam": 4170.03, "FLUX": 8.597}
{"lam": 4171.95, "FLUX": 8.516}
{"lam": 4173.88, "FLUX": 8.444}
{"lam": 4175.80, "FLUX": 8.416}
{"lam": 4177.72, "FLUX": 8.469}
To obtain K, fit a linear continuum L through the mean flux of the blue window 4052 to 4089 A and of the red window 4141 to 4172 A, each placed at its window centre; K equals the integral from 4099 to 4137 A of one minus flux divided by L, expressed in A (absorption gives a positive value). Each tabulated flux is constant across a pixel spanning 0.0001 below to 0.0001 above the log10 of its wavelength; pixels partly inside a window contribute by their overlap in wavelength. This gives 3.3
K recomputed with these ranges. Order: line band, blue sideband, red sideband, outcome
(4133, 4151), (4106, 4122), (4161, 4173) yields -1.2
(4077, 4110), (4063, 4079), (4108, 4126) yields 1.7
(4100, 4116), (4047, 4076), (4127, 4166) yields 2.4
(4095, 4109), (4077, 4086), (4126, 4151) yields 1.9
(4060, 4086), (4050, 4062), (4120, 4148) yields 0.9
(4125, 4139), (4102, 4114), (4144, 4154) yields -0.4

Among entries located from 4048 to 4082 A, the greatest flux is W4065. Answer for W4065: 9.352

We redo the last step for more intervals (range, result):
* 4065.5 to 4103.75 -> 9.04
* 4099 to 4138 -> 9.101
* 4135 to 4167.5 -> 9.331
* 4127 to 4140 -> 9.248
